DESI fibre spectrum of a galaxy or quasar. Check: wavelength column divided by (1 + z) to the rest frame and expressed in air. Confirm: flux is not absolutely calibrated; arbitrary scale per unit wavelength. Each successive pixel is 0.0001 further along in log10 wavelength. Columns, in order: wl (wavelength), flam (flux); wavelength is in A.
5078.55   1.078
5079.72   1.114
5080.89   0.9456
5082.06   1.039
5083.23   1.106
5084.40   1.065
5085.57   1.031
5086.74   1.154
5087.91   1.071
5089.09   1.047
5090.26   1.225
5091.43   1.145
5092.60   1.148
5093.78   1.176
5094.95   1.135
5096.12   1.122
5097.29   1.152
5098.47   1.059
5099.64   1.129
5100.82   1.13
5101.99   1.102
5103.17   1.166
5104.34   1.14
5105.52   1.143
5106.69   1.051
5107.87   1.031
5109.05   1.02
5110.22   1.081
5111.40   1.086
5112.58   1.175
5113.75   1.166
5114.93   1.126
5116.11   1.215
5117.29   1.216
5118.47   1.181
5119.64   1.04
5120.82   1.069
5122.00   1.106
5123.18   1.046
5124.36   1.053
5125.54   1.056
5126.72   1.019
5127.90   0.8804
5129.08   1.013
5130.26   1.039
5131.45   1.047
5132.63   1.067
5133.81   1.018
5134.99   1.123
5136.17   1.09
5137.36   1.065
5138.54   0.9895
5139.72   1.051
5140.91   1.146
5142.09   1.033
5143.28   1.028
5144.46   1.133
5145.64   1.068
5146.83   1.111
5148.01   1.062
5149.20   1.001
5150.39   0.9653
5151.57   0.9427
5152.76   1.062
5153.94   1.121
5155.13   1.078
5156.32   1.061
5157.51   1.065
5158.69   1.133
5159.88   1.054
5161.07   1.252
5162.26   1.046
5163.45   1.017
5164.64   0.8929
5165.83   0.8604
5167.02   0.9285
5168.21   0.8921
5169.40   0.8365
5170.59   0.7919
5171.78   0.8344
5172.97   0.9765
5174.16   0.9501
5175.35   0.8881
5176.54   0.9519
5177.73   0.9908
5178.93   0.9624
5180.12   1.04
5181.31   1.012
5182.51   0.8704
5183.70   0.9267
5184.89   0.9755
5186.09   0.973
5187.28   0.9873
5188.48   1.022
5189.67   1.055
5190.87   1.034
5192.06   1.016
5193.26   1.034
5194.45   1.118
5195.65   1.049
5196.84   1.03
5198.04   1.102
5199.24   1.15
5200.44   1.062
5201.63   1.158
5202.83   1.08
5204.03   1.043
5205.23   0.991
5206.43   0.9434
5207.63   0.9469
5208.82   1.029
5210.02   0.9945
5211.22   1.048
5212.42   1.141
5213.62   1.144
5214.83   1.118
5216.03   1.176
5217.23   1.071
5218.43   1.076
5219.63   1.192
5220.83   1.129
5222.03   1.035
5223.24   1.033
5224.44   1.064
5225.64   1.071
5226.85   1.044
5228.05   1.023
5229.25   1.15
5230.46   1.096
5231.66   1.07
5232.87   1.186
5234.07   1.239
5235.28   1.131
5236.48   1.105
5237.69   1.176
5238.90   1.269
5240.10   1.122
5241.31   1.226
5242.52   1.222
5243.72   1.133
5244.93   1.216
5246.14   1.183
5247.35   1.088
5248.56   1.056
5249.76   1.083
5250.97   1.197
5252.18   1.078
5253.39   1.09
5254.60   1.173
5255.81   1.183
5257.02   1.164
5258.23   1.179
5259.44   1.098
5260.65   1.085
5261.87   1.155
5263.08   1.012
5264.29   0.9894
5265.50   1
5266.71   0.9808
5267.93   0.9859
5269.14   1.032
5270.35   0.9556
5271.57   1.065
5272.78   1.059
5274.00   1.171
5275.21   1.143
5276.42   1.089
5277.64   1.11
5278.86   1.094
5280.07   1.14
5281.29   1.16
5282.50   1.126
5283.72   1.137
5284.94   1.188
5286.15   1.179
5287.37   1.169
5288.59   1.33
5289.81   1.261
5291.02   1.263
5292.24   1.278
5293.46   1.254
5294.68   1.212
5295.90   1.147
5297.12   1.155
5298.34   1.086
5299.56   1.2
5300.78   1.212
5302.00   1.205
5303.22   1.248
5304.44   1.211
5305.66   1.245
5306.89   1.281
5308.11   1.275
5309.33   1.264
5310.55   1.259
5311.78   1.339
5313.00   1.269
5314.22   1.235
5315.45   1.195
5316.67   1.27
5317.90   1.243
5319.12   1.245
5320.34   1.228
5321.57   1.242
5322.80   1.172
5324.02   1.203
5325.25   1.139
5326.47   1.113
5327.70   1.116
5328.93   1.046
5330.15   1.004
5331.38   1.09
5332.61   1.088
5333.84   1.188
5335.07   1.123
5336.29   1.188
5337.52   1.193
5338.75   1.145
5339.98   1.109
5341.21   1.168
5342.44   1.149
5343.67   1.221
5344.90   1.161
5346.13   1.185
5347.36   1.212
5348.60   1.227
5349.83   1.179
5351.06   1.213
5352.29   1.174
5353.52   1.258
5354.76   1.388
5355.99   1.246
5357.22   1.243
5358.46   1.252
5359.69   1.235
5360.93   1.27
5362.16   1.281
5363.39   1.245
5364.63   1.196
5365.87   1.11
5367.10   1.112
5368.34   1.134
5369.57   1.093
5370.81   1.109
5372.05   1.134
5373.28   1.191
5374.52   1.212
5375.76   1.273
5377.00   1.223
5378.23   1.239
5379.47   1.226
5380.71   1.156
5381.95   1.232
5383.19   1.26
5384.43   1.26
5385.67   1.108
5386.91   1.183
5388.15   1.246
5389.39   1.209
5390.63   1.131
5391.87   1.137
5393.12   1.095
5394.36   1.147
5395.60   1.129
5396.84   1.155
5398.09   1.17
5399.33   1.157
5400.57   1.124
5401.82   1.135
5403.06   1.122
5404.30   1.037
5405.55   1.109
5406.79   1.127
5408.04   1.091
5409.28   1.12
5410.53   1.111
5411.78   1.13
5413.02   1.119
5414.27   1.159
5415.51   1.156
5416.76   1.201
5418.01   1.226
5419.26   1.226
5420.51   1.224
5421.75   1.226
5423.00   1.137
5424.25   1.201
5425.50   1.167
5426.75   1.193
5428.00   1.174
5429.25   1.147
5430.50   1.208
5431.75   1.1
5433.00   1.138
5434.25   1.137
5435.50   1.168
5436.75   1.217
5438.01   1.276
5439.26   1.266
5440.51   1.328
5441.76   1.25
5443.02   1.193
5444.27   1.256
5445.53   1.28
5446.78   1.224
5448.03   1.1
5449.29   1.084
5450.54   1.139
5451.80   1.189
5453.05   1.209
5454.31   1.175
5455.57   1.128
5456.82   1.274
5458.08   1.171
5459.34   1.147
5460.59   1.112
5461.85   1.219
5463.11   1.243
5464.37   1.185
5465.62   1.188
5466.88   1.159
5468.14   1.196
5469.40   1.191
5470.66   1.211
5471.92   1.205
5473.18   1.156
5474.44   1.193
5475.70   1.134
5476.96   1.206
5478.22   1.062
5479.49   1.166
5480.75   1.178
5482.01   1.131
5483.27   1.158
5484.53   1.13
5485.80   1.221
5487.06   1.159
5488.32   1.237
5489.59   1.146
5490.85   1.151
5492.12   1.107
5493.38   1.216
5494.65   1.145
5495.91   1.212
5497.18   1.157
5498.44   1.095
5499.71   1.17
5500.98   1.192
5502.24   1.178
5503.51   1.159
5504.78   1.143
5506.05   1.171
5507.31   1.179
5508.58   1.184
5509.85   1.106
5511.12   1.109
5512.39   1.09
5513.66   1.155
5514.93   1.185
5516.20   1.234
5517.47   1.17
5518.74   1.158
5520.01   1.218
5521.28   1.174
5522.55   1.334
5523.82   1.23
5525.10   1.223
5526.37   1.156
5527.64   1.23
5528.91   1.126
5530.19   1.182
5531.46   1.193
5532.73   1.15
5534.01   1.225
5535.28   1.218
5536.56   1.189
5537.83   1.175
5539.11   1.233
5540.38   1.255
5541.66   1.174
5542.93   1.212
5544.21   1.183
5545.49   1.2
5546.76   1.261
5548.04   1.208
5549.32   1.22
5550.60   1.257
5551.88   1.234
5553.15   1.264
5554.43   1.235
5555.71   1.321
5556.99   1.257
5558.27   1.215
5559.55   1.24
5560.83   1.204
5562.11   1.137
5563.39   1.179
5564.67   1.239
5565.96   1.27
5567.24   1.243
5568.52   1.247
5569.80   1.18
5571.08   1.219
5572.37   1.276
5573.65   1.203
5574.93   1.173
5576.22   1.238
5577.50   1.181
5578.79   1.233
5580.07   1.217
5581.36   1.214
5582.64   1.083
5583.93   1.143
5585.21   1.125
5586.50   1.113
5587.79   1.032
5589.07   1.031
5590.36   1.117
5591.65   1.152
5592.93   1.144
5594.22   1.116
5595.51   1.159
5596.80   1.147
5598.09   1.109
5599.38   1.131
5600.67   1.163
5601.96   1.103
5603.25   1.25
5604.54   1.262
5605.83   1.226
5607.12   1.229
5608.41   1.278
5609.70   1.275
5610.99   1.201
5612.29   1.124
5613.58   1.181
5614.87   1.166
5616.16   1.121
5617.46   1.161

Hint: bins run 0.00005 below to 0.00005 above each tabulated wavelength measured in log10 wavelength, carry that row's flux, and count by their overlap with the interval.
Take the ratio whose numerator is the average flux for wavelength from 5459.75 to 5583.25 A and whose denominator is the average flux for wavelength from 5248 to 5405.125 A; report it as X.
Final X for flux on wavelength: 1.0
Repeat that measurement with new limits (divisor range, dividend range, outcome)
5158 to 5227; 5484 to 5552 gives 1.16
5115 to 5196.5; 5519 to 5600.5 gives 1.17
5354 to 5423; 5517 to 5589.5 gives 1.02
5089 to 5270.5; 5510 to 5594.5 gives 1.12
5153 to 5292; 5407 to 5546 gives 1.10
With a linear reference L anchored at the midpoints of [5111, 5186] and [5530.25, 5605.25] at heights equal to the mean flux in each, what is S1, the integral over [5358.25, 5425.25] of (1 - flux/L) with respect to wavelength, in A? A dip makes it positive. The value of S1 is -2.85 A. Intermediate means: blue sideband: 1.03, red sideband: 1.19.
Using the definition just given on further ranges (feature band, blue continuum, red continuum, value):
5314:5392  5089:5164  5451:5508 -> -3.2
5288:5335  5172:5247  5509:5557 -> -4.0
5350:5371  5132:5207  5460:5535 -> -1.9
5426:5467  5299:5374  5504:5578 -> 0.3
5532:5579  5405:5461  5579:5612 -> -2.2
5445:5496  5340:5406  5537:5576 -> 1.4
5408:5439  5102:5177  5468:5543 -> -0.7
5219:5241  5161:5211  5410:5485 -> -2.1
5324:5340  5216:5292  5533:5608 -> 0.3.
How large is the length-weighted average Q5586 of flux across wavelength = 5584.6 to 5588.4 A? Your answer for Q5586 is 1.09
